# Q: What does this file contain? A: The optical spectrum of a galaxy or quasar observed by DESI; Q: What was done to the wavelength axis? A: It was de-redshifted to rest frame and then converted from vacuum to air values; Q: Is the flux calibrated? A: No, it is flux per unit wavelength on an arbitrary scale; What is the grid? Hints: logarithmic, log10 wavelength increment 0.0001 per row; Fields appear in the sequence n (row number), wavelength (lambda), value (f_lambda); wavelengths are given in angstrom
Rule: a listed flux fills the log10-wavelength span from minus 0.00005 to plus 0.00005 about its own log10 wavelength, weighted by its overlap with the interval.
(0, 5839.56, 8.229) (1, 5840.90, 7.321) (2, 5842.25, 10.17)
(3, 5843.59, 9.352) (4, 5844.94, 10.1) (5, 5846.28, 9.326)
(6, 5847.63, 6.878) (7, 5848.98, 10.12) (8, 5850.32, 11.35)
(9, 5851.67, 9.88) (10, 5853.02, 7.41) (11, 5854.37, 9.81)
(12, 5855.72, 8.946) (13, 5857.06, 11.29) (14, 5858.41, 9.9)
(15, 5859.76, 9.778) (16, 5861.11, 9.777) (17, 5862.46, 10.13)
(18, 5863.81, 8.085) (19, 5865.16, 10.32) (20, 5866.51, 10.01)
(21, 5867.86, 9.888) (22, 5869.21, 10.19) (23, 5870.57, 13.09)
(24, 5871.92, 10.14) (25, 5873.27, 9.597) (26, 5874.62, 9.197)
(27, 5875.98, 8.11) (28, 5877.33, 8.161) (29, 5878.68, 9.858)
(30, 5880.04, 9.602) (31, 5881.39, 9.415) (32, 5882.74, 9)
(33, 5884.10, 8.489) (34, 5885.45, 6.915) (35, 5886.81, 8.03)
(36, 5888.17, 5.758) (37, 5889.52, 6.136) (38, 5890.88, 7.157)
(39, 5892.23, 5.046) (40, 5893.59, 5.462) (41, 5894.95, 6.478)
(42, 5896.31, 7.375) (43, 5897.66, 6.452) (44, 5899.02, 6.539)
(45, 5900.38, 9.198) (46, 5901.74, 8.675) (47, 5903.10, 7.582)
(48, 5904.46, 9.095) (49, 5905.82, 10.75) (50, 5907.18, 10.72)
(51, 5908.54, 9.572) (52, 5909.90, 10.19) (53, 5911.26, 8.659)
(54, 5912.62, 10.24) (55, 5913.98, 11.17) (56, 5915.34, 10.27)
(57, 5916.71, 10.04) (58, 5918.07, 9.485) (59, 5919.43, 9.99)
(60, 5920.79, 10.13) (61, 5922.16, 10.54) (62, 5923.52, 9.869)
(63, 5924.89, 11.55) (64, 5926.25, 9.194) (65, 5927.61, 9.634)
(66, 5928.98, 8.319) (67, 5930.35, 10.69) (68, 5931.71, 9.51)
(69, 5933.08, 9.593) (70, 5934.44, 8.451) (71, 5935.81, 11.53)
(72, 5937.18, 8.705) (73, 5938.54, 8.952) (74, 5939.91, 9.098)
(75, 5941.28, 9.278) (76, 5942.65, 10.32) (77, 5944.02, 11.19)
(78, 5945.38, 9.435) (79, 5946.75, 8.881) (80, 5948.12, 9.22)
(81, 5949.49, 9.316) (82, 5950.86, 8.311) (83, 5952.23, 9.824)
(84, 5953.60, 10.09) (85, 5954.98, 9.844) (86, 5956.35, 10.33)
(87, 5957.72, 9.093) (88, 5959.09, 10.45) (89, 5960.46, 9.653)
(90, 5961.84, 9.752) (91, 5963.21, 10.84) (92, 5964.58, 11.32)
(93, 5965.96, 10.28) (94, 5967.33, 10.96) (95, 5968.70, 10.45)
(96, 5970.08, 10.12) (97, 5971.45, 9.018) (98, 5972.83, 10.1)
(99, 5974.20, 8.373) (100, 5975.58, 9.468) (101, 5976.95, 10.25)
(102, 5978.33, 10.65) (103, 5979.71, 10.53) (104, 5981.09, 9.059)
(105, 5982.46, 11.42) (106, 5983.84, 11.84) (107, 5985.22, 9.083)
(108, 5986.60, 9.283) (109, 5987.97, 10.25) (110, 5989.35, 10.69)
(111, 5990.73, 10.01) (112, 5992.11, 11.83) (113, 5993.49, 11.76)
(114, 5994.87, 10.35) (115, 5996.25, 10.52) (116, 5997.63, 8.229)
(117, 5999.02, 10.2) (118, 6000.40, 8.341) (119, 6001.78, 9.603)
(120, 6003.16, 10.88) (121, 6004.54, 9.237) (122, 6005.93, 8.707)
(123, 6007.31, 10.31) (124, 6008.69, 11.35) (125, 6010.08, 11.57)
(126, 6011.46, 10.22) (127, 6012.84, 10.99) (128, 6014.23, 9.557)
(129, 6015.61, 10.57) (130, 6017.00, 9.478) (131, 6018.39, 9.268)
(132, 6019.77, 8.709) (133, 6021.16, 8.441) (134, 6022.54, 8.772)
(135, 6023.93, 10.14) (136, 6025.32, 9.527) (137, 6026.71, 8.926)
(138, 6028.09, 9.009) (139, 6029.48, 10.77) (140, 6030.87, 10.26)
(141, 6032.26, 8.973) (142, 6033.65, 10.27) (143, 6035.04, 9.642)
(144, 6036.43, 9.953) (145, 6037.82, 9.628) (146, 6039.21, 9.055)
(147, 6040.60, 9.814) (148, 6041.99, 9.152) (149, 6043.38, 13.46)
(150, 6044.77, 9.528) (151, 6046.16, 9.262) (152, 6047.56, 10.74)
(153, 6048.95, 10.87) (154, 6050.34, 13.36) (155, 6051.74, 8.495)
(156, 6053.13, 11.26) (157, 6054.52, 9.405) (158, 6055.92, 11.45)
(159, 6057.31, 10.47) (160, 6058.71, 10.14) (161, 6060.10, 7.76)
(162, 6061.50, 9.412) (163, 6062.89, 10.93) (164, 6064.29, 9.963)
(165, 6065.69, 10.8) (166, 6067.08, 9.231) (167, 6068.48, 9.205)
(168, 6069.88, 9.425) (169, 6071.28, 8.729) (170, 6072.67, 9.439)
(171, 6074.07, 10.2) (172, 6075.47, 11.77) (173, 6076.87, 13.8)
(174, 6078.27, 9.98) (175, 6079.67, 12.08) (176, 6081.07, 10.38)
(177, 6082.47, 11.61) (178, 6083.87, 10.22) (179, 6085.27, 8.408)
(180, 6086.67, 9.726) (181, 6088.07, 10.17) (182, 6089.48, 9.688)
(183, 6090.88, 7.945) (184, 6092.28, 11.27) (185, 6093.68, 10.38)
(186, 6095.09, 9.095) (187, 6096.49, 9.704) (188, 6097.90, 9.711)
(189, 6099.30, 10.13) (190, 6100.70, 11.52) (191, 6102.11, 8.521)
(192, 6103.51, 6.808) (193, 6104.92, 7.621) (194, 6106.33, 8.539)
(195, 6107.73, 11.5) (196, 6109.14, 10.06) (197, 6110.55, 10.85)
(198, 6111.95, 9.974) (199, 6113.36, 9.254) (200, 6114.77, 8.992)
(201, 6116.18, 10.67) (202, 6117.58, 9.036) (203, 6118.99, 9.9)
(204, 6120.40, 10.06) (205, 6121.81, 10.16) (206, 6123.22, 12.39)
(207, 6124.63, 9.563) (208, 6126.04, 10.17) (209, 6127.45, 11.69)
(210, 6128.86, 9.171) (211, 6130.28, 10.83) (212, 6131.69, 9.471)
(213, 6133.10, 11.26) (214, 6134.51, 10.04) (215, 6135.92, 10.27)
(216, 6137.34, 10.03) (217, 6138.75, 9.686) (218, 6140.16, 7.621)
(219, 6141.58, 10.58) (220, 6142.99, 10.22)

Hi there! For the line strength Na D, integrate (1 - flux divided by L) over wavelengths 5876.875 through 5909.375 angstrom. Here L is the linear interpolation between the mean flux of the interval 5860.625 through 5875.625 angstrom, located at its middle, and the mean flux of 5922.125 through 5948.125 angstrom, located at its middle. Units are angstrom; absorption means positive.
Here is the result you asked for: 6.23 angstrom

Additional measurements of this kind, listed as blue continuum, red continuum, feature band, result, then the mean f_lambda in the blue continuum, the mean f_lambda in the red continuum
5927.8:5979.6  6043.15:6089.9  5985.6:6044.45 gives 0.7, 9.78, 10.3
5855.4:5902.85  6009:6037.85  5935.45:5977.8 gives -2.6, 8.62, 9.77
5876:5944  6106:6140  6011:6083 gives -2.8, 8.93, 10.1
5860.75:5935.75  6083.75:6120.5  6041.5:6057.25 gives -2.0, 9.06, 9.6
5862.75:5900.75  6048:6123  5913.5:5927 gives -2.4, 8.35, 10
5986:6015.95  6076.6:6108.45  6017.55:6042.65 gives 1.6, 10.2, 9.89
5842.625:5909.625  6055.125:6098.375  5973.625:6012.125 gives -2.3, 8.87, 10.1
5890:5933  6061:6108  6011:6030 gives 0.0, 9.02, 9.93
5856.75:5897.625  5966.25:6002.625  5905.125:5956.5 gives -2.3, 8.68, 10.1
